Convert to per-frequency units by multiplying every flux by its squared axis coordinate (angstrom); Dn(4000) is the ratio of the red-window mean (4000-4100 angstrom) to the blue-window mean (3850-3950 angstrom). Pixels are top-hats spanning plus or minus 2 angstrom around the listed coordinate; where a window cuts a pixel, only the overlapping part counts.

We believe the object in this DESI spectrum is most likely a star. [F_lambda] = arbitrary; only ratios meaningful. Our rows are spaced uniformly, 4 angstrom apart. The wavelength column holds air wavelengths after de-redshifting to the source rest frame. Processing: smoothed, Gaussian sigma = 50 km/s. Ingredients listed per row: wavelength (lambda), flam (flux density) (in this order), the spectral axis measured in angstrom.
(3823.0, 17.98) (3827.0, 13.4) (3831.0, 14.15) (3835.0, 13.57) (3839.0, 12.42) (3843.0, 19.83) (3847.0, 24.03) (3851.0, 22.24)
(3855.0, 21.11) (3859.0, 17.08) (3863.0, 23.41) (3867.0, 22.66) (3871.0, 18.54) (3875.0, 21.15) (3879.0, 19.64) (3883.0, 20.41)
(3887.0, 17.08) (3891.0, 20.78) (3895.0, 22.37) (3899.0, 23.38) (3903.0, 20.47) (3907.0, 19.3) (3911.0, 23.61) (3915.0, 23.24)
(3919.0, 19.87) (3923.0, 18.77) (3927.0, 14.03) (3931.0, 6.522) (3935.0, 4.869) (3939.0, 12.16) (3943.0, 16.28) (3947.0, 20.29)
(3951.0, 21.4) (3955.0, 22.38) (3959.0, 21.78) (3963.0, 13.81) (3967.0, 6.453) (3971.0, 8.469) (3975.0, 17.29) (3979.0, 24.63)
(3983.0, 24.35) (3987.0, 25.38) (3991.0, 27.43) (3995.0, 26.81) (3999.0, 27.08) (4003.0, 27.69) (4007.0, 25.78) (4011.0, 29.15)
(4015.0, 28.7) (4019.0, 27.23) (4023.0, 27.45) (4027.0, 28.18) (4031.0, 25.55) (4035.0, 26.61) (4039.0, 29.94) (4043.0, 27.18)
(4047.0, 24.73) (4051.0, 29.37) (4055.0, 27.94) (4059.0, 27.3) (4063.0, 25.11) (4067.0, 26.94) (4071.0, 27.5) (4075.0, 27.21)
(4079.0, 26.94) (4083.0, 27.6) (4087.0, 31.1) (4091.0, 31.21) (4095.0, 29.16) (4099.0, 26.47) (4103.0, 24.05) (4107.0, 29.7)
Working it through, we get 1.6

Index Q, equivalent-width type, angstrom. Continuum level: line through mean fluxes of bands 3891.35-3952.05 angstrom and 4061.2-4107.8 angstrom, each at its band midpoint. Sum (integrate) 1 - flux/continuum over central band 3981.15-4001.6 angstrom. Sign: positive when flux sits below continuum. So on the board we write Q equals -3.9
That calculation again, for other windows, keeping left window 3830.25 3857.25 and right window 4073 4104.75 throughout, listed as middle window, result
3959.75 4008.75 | 5.7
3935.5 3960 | 4.8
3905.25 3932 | 3.7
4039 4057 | -0.8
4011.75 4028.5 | -1.8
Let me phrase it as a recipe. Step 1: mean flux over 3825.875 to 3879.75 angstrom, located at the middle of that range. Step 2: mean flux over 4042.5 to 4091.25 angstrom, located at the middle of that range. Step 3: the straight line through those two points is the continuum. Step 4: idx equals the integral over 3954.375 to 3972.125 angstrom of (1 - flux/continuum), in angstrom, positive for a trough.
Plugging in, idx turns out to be 6.9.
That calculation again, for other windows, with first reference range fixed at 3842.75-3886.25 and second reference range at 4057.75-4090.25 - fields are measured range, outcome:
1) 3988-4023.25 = -2.80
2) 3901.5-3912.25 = 0.60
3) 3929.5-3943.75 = 8.41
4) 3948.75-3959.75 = 0.89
